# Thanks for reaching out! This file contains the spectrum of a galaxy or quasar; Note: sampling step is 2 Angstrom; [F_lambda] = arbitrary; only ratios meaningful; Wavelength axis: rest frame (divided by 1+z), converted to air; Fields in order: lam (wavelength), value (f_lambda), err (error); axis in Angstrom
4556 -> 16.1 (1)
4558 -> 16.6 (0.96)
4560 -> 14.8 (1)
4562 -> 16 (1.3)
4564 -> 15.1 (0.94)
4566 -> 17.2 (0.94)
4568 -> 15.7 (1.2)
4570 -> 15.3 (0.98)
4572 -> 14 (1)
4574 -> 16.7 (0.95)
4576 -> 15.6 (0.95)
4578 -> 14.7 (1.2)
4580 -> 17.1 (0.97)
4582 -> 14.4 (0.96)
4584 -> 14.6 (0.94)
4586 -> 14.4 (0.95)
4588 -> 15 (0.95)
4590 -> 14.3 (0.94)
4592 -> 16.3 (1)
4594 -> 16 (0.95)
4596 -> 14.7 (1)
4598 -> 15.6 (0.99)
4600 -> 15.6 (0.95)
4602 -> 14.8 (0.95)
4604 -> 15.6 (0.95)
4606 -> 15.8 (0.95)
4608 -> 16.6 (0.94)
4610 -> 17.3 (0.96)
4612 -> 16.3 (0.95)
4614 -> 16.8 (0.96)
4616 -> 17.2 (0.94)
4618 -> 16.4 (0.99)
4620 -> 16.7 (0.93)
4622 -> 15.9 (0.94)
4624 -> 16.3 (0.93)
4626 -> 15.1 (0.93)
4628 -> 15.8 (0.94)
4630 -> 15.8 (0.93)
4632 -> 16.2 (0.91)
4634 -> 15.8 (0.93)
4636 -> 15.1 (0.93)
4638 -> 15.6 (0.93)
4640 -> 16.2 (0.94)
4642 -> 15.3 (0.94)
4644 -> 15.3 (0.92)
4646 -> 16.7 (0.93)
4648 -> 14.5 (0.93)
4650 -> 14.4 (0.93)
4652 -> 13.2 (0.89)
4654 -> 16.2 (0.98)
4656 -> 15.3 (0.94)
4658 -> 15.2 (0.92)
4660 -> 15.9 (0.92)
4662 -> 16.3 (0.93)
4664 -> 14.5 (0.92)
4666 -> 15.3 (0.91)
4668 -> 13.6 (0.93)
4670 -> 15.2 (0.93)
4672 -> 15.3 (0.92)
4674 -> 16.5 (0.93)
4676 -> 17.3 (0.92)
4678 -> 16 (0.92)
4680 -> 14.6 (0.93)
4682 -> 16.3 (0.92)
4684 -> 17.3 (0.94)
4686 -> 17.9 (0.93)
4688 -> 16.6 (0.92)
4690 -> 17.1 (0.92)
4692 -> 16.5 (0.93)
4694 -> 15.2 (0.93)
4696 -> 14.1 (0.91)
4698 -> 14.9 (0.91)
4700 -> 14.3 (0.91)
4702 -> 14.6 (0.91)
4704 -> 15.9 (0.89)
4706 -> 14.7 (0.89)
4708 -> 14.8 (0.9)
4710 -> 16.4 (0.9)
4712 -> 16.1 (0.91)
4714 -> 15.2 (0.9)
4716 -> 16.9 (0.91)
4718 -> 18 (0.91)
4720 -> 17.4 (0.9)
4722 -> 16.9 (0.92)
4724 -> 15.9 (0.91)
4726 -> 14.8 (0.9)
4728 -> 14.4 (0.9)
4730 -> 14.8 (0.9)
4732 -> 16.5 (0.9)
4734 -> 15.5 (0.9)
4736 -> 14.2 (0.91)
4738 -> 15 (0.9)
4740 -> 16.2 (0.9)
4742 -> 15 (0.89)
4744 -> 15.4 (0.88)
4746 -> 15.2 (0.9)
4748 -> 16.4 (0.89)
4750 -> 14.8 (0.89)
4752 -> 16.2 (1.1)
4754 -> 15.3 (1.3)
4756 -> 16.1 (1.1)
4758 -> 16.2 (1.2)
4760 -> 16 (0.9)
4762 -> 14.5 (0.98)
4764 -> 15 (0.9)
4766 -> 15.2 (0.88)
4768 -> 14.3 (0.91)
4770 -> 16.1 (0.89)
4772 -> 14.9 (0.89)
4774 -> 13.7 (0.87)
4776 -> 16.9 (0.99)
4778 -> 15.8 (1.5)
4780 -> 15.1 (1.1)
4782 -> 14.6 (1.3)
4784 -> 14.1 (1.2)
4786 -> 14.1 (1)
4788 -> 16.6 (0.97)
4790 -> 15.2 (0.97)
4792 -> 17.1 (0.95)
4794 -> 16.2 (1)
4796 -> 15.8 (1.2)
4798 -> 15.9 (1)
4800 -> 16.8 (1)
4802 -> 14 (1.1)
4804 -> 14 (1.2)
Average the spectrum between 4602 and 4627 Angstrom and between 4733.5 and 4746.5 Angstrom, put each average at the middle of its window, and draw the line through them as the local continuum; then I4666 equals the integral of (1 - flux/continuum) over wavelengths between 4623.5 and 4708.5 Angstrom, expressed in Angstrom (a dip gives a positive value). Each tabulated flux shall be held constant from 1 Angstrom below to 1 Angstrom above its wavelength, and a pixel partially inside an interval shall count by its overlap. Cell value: 1.50 Angstrom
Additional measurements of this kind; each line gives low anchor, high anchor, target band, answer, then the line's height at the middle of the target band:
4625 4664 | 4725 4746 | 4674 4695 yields -1.6 Angstrom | 15.3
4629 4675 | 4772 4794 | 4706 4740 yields -0.9 Angstrom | 15.4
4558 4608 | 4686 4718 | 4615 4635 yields -0.8 Angstrom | 15.5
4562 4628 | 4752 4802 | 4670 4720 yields -1.2 Angstrom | 15.6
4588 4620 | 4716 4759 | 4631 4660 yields 0.9 Angstrom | 15.9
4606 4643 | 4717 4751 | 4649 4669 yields 1.2 Angstrom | 16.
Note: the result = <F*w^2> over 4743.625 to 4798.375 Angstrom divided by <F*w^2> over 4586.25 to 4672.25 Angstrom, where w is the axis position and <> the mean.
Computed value 1.1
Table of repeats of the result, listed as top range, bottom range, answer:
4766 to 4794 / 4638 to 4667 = 1.05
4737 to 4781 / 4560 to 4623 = 1.05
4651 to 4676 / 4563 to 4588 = 1.03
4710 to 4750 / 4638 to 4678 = 1.06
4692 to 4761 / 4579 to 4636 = 1.04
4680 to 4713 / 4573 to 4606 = 1.07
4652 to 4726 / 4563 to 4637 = 1.04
